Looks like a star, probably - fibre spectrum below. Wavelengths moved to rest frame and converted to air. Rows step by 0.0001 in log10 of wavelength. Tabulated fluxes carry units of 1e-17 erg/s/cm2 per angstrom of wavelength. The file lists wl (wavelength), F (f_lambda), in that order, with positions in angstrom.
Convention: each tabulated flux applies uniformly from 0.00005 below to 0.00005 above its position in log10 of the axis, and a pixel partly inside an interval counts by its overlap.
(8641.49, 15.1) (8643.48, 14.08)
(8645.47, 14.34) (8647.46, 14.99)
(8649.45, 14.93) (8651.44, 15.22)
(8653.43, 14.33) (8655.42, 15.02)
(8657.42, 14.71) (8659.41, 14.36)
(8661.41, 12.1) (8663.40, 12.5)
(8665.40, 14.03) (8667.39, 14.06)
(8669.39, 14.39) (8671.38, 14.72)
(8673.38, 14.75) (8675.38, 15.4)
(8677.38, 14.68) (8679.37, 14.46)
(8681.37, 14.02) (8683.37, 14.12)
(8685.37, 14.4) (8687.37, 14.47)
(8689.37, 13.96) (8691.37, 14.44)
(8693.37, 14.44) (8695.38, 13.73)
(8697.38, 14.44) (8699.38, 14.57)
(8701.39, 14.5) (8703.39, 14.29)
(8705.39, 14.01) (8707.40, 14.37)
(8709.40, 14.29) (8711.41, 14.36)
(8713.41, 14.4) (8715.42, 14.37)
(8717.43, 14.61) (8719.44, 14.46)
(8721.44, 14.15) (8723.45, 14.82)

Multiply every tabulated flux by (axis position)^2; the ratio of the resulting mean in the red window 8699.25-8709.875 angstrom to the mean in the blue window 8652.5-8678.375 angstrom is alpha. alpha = 1.0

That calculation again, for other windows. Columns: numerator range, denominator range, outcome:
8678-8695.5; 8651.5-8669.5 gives 1.03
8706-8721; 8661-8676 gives 1.04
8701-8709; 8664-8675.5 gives 1.00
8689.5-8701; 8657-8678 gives 1.02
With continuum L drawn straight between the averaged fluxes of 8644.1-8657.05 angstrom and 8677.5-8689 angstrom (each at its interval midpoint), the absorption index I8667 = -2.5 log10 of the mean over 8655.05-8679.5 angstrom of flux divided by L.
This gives 0.024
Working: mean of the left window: 14.8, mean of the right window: 14.3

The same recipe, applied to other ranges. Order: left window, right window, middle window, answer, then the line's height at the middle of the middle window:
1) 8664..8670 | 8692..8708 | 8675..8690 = -0.02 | 14.2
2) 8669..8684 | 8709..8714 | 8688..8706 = 0.01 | 14.5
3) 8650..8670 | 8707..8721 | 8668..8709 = -0.01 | 14.3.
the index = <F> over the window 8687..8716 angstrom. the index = 14.3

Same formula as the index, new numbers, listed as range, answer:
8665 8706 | 14.4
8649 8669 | 14.1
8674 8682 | 14.7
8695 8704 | 14.4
